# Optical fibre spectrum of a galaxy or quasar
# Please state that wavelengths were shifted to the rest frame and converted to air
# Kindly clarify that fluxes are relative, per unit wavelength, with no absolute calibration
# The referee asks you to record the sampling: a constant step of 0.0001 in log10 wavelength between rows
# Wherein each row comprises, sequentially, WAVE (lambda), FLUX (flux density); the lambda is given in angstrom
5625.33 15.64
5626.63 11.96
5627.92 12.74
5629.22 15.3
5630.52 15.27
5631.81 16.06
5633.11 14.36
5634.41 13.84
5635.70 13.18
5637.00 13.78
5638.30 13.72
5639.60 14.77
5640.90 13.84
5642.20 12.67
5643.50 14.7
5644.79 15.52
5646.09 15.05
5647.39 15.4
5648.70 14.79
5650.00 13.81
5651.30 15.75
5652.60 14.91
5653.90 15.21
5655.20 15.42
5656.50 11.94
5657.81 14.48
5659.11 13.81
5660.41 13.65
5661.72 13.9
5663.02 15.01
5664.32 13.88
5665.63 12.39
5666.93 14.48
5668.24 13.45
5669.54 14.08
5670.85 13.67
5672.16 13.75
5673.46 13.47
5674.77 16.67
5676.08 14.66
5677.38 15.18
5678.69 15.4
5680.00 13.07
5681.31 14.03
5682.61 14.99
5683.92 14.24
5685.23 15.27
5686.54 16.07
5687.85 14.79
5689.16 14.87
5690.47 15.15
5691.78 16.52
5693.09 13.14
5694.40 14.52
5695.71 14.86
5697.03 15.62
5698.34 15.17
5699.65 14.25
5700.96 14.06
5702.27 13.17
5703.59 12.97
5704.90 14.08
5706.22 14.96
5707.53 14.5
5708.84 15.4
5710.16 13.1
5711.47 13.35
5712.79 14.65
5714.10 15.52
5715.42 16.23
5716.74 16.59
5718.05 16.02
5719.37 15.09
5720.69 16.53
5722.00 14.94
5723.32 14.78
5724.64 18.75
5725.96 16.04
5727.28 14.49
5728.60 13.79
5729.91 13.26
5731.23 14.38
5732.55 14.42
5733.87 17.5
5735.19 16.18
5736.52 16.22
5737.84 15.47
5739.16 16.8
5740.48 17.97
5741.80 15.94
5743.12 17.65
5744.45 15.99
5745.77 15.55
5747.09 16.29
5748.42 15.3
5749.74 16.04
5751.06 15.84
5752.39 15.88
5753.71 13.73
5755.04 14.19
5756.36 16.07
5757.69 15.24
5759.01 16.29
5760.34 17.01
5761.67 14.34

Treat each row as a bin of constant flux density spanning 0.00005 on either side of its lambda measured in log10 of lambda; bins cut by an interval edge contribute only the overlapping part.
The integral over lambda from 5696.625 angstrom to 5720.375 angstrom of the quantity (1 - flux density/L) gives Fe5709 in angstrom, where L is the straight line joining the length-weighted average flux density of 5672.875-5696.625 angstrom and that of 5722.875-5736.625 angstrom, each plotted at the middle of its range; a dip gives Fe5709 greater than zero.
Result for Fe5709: 0.7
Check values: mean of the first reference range 14.8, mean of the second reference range 15.4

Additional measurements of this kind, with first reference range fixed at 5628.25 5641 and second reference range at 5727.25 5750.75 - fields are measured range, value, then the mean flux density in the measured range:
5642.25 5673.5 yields 0.9 angstrom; 14.3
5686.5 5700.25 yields 0.2 angstrom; 14.9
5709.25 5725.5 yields 0.0 angstrom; 15.5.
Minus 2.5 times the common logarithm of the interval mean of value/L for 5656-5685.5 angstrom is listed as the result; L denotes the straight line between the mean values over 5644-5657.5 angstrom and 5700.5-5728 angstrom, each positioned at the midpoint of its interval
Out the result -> 0.05 mag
